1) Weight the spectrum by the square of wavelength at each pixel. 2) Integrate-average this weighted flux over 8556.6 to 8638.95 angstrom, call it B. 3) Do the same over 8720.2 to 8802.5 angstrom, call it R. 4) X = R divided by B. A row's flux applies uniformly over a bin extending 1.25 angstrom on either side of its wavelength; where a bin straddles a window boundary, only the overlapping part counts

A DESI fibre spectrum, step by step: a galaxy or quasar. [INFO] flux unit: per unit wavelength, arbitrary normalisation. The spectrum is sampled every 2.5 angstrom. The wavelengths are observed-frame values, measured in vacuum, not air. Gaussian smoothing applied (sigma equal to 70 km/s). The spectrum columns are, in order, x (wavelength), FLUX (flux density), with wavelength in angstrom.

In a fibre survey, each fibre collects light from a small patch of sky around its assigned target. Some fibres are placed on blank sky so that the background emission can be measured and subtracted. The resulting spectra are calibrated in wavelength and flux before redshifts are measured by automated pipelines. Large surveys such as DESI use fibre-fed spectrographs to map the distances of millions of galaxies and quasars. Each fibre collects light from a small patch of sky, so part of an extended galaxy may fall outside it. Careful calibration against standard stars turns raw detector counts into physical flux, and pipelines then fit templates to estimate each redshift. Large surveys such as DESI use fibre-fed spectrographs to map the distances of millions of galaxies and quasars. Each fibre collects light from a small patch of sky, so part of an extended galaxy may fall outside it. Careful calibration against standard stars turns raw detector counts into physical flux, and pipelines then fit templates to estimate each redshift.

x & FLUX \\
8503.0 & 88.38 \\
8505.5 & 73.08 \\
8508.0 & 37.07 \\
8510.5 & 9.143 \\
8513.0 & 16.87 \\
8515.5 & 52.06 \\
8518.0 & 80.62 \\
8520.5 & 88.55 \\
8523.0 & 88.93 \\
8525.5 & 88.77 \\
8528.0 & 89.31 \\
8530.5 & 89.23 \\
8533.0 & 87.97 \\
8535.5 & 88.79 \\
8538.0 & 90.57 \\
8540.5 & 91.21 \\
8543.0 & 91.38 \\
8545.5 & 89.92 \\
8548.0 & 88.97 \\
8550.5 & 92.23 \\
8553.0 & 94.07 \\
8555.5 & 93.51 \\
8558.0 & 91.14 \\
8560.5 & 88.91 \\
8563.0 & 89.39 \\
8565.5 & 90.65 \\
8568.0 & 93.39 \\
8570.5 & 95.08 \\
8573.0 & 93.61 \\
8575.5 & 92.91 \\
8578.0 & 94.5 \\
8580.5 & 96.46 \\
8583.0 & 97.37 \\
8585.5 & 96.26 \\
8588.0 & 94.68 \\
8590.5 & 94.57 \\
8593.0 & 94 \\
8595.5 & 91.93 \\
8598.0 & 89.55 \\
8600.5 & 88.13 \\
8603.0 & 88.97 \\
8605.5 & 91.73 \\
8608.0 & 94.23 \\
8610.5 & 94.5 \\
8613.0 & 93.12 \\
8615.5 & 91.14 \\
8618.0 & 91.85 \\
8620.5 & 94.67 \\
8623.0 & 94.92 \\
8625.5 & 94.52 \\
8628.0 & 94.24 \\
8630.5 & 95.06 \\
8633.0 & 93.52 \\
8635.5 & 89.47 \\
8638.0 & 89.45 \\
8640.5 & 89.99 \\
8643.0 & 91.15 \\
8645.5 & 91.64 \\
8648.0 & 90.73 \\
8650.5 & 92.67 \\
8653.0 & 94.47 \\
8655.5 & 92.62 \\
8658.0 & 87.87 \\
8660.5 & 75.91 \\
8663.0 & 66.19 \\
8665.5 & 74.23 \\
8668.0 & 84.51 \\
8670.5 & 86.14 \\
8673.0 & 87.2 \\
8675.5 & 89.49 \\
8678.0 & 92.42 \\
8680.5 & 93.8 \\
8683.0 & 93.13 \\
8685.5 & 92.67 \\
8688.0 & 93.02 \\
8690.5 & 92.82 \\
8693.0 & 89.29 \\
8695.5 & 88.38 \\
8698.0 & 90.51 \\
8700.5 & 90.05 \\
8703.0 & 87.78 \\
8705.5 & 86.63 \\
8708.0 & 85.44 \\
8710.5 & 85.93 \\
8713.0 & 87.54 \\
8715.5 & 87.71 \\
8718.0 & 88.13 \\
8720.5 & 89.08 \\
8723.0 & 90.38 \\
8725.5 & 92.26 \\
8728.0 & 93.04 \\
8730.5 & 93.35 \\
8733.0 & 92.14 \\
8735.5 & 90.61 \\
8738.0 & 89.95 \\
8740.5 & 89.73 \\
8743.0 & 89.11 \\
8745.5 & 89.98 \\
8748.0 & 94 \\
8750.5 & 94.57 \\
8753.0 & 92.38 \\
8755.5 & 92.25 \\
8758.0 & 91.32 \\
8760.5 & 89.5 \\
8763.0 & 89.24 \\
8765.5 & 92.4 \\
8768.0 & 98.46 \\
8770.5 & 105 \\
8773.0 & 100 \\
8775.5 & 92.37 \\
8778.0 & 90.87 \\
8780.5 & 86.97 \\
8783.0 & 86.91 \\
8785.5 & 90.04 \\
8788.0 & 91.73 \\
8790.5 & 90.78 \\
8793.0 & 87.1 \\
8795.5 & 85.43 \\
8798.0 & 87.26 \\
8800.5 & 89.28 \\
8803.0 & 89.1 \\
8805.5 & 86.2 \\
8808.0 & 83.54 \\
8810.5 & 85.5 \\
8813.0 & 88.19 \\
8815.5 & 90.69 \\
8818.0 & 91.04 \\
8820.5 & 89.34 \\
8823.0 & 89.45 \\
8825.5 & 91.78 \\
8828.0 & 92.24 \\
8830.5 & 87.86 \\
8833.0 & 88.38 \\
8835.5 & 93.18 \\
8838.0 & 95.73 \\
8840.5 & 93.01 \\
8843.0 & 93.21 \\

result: 1.0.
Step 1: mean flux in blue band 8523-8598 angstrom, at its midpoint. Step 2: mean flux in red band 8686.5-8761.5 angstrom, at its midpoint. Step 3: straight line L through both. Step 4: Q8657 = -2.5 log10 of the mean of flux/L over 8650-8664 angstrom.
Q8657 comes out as 0.08 mag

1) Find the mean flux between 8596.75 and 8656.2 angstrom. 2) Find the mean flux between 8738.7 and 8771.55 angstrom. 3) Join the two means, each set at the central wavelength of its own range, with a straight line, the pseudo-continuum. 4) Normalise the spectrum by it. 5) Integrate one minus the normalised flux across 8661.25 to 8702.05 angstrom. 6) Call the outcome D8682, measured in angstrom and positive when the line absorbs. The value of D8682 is 2.1 angstrom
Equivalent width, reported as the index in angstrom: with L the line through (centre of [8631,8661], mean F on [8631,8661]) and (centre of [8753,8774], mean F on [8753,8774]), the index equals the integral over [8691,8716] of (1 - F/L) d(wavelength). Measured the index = 1.18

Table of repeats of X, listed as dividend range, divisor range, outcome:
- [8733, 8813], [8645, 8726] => 1.05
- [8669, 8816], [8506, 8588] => 1.13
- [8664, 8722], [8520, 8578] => 1.01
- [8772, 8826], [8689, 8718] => 1.03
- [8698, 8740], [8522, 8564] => 1.03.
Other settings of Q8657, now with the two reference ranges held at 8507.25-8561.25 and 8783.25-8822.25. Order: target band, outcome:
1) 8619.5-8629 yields -0.154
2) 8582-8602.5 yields -0.152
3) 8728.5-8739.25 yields -0.070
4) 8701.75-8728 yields -0.039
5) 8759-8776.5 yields -0.097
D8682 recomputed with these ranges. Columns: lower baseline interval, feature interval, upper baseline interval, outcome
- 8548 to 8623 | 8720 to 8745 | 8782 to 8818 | -0.4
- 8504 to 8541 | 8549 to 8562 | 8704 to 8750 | -3.1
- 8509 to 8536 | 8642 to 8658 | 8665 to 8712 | -1.4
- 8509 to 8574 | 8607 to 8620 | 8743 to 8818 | -1.2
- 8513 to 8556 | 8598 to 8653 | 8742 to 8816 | -3.1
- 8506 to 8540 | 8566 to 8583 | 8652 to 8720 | -4.2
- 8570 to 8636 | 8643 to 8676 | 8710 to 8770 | 2.4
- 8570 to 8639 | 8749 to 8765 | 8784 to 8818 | -0.4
